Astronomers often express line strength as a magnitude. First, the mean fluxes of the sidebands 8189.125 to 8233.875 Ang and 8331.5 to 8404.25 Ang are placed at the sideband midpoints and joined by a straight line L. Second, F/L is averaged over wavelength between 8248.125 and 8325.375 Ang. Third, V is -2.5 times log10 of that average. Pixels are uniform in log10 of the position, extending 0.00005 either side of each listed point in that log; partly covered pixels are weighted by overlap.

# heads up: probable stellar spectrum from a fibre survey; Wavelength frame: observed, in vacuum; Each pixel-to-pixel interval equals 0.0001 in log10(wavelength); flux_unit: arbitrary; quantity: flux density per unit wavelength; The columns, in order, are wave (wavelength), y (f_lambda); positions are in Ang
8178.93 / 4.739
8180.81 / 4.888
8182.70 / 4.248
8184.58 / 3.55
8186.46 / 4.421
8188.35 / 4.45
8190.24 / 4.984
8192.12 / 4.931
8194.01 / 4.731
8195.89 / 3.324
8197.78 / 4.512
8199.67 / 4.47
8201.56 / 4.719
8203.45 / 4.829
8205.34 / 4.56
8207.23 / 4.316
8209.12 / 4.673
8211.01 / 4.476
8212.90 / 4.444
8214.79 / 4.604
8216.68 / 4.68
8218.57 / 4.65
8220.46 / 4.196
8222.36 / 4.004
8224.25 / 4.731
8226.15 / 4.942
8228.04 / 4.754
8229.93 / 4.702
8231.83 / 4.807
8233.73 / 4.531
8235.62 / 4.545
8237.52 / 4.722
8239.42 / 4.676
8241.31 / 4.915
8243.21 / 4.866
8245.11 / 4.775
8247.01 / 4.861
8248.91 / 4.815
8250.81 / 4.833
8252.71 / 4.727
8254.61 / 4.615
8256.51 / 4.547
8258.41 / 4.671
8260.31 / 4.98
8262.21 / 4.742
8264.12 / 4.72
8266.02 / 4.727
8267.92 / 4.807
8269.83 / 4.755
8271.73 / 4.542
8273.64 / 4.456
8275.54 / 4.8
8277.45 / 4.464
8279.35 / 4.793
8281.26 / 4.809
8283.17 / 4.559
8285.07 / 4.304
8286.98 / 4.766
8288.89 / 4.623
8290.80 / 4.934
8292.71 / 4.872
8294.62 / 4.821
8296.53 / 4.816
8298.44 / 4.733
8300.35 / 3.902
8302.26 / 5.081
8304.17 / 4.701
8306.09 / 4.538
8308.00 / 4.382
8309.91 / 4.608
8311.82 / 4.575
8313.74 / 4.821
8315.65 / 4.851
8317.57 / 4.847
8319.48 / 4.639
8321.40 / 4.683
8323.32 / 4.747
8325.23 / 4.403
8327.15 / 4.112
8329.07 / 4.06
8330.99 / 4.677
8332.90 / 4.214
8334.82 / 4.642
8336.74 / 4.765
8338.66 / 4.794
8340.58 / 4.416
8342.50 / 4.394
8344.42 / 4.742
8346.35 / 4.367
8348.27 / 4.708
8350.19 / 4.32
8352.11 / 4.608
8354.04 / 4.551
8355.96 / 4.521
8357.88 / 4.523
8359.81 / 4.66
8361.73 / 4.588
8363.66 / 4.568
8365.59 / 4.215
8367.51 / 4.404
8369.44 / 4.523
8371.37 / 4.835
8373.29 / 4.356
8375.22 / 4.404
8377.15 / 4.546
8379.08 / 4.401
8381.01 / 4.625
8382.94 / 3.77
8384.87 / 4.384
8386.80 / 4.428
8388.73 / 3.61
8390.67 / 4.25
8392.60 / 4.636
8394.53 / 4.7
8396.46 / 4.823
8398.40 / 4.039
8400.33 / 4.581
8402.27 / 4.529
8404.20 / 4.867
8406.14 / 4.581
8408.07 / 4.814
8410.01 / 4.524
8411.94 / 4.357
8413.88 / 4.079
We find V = -0.04 mag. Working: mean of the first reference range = 4.57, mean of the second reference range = 4.48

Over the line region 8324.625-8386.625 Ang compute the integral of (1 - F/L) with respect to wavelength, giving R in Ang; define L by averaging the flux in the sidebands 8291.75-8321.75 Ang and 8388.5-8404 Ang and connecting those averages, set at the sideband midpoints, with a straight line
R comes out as 1.16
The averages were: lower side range 4.68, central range 4.47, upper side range 4.46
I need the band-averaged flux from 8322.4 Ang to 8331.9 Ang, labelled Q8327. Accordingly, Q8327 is 4.4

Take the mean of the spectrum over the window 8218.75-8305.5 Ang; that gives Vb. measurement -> 4.69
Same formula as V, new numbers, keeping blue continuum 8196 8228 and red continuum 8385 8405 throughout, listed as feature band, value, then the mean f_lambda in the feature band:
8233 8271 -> -0.06 mag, 4.74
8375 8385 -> 0.02 mag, 4.35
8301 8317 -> -0.05 mag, 4.68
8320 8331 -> 0.01 mag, 4.43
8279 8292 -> -0.05 mag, 4.68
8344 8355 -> -0.02 mag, 4.54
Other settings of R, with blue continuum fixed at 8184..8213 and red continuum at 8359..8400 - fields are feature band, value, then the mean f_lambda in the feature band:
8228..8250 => -1.41 Ang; 4.75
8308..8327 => -0.89 Ang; 4.65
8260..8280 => -1.10 Ang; 4.7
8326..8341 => -0.10 Ang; 4.46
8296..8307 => -0.44 Ang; 4.62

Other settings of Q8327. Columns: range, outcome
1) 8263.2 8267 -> 4.73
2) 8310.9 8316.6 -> 4.75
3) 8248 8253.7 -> 4.79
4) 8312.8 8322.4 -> 4.77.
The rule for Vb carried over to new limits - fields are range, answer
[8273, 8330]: 4.62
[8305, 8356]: 4.56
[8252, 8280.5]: 4.69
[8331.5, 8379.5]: 4.53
